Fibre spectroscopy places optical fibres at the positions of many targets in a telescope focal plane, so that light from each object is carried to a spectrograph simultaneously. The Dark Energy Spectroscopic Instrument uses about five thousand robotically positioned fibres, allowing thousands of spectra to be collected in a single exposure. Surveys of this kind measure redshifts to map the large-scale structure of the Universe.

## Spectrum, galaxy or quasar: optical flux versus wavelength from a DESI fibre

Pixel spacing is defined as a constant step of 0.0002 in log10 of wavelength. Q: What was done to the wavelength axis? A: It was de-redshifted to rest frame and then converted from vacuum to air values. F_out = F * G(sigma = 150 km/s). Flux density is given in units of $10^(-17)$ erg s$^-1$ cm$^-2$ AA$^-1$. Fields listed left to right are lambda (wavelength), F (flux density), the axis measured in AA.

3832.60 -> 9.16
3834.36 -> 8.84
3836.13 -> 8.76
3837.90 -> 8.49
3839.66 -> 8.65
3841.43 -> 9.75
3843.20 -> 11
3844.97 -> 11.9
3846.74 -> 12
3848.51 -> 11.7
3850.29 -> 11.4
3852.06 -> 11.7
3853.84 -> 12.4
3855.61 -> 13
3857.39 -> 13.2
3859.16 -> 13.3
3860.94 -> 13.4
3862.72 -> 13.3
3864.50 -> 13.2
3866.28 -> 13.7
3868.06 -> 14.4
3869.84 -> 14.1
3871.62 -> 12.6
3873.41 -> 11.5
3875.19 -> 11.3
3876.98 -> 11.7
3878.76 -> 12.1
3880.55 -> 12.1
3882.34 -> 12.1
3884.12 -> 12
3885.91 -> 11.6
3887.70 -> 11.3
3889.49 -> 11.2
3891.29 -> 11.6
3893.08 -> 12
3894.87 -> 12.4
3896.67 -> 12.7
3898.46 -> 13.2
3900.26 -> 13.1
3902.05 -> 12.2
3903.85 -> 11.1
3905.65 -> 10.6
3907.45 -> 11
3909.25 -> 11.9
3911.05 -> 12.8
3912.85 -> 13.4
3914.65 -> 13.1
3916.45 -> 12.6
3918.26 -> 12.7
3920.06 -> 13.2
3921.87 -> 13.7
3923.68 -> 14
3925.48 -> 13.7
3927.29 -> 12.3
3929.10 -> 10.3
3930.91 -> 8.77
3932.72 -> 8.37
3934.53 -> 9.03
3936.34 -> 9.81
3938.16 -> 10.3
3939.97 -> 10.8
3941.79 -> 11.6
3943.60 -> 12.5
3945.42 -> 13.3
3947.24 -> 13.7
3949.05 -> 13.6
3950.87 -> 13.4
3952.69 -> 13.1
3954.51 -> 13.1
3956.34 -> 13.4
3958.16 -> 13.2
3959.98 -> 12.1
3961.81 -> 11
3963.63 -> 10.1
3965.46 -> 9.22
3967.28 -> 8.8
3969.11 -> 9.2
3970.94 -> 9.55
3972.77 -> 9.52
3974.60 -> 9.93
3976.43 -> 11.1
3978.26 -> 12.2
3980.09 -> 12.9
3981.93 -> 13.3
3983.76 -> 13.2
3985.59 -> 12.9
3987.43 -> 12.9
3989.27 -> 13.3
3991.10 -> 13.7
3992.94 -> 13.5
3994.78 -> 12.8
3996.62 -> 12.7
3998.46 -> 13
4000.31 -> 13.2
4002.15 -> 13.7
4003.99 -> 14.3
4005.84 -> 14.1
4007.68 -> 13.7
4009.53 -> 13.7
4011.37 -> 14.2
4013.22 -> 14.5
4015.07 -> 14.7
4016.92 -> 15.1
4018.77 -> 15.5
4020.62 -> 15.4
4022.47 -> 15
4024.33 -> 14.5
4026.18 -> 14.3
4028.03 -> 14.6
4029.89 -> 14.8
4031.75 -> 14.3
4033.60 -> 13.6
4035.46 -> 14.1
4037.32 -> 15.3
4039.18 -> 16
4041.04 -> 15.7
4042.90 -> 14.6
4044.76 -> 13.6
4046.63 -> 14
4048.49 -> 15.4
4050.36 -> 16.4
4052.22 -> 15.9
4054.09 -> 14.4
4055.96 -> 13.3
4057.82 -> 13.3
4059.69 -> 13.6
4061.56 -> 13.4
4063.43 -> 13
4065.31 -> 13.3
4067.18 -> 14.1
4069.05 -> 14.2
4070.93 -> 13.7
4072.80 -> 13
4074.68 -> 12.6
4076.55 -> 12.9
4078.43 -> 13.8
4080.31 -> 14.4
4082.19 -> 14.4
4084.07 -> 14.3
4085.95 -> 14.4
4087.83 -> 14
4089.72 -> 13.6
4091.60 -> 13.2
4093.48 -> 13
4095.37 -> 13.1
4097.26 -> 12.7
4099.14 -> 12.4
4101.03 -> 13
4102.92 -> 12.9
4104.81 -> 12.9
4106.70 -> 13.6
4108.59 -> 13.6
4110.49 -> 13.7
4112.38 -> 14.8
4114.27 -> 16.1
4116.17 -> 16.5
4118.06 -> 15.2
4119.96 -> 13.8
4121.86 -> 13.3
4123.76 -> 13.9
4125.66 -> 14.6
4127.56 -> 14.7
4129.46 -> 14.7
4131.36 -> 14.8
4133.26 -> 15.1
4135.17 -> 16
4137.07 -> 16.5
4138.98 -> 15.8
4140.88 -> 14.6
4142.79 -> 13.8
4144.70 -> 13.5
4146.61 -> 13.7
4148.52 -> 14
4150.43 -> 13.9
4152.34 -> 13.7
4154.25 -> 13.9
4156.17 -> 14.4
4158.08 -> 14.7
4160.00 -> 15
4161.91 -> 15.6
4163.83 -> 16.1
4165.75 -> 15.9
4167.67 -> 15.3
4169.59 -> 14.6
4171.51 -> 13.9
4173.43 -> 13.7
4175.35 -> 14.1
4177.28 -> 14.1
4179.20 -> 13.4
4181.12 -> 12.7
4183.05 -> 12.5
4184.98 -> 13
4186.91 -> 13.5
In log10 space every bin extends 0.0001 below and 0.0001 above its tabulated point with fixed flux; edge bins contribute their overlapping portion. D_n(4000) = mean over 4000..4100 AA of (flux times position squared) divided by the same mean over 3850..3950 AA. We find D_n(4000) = 1.25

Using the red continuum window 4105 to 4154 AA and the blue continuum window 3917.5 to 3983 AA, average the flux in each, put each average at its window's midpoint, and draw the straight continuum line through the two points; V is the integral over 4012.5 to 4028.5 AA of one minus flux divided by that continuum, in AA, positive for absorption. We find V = -2.7 AA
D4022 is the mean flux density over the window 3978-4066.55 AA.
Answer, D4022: 14.1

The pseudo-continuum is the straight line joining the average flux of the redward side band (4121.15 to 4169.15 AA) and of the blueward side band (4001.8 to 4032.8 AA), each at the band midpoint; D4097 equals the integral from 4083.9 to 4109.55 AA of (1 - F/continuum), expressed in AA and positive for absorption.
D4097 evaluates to 2.3 AA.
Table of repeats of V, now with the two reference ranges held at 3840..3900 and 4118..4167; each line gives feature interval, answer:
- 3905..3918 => 0.4 AA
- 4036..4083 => -0.9 AA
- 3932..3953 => 2.1 AA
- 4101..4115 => 0.5 AA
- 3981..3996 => 0.1 AA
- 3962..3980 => 4.1 AA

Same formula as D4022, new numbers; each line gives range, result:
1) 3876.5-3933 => 12.1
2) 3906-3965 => 12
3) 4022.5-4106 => 14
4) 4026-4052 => 14.8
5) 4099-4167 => 14.5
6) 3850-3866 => 12.9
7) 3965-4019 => 12.7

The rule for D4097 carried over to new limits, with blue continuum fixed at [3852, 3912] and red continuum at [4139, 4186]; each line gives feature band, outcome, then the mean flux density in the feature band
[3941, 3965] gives 0.48 AA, 12.6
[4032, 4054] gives -2.47 AA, 14.9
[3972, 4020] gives -0.49 AA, 13.2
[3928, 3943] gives 3.25 AA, 9.96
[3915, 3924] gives -0.41 AA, 13.2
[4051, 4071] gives -0.51 AA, 13.9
